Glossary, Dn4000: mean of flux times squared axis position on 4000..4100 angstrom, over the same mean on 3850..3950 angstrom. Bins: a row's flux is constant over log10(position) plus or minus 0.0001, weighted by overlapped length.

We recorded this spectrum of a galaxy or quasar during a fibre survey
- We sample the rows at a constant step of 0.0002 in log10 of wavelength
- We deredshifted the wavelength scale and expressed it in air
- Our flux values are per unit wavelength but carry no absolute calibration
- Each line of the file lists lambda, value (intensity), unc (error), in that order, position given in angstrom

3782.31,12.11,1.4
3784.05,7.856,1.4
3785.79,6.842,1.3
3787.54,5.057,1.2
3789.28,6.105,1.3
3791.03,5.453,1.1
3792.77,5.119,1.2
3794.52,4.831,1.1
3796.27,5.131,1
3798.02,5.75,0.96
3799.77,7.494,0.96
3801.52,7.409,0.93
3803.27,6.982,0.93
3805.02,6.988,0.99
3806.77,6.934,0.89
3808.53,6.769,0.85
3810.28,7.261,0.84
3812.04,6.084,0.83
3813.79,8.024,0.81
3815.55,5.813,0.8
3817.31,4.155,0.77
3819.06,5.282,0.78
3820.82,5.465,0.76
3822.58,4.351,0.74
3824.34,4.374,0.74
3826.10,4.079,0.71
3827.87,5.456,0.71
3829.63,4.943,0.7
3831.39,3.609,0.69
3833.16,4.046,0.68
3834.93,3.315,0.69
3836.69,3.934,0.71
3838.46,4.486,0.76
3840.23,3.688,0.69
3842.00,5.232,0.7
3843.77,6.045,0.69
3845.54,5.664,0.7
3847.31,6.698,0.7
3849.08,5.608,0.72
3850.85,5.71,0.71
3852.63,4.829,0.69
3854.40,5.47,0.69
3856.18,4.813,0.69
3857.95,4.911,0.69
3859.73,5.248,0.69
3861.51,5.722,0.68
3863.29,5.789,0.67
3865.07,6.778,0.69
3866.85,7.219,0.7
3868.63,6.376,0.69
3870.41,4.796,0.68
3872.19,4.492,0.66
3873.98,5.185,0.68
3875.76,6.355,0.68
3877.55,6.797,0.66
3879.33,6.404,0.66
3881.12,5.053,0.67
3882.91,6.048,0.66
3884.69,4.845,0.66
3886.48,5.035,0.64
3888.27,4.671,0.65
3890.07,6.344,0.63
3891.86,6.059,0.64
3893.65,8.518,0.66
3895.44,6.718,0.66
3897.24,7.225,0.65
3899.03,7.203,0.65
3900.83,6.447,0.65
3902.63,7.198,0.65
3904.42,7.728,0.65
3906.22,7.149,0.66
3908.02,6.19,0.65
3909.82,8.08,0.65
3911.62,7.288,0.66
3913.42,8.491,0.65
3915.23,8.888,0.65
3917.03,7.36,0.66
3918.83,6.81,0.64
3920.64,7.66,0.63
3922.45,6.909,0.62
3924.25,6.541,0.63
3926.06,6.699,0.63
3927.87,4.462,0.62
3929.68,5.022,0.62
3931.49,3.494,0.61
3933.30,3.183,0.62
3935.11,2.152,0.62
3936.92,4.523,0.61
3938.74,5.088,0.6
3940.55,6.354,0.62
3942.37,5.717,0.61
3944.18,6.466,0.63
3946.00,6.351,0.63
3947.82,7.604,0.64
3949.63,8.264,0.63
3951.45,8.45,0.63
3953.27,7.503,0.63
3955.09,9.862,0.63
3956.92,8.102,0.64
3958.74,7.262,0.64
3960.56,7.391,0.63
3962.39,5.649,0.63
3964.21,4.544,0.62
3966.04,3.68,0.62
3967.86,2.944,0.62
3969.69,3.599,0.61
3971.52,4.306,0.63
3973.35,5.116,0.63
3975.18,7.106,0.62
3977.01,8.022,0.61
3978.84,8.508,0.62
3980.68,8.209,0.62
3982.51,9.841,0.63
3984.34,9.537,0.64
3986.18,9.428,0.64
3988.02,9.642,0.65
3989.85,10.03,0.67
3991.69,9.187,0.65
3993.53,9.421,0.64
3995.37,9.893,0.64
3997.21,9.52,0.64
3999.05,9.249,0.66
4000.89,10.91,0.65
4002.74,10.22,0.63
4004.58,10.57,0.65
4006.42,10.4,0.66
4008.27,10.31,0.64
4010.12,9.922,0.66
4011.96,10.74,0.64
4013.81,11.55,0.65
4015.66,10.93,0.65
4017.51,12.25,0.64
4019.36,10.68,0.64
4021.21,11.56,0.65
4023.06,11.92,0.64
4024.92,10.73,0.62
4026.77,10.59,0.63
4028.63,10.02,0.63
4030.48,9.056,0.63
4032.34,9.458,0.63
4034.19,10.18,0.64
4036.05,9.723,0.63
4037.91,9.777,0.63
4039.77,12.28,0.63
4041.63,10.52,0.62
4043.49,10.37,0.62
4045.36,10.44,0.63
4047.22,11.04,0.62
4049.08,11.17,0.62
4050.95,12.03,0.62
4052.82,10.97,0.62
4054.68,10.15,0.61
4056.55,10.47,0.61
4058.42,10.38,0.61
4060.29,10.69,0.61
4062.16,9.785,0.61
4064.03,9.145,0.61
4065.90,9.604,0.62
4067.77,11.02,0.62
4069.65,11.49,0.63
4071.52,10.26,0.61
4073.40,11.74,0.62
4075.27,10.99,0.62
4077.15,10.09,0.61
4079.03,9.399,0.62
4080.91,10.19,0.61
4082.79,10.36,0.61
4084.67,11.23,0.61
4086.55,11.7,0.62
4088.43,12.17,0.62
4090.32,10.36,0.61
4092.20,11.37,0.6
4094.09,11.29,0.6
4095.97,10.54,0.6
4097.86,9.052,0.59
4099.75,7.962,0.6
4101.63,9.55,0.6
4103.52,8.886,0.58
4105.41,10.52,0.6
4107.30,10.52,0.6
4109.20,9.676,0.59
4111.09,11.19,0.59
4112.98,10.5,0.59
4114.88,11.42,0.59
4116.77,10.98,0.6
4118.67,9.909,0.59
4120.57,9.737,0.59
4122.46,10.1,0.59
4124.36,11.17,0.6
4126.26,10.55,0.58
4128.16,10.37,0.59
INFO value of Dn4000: 1.87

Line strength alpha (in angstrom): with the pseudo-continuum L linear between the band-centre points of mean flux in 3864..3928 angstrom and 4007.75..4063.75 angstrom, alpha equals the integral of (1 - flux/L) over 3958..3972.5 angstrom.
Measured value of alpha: 6.2 angstrom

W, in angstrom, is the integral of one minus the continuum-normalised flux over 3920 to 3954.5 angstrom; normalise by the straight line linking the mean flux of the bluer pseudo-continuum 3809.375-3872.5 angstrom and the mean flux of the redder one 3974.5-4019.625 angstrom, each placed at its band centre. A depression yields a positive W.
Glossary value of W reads 9.25 angstrom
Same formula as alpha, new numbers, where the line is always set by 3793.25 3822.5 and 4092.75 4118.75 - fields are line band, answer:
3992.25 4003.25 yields -1.4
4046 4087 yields -4.1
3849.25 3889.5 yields 8.3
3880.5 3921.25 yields 3.4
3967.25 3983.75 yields 3.8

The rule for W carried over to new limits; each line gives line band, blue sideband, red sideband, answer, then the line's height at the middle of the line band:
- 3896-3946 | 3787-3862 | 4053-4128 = 6.21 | 7.25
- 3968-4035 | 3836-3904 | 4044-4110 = -4.84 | 8.76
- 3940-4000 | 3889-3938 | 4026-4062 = 5.32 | 8.19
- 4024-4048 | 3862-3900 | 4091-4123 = -3.81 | 8.9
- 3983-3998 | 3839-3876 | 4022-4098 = -1.24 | 8.86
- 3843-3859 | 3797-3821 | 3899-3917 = 3.19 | 6.9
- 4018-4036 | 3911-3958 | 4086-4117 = -3.75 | 8.68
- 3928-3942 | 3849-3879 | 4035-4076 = 5.95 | 7.51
